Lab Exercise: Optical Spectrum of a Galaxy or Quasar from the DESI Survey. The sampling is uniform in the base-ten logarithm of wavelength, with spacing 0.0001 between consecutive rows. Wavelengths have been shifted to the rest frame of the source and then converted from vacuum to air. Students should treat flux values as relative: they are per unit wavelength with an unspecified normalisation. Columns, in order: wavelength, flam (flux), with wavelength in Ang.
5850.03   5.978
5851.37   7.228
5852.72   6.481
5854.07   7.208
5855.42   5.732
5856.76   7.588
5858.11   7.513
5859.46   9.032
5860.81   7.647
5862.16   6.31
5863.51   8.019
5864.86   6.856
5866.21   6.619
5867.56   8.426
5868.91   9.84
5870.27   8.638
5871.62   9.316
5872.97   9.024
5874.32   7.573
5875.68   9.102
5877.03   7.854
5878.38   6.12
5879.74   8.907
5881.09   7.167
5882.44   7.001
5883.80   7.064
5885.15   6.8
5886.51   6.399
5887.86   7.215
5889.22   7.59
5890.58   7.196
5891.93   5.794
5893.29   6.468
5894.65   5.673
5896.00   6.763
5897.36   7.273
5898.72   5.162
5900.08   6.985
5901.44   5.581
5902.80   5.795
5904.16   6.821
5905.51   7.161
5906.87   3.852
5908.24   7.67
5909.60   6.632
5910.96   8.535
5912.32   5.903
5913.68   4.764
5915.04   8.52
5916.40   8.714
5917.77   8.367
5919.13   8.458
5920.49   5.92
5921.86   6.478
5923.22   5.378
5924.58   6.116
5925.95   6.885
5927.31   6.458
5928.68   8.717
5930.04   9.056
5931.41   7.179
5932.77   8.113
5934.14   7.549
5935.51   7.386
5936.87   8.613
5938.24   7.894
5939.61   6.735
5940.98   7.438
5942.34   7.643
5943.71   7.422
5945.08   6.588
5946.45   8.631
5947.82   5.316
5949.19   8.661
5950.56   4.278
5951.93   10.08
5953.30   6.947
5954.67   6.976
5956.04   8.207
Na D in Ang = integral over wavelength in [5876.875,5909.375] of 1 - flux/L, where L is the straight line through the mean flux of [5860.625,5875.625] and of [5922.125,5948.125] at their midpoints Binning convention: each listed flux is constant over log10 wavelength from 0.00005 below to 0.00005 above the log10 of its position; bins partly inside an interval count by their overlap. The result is 4.8 Ang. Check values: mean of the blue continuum 8.08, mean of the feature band 6.66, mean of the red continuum 7.34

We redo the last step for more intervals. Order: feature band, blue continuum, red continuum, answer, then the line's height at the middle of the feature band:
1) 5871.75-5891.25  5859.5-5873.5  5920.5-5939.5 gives 0.9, 7.91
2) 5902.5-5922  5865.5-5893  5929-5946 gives 1.9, 7.67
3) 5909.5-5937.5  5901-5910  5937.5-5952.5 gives -2.6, 6.72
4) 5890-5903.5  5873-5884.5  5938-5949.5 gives 2.3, 7.58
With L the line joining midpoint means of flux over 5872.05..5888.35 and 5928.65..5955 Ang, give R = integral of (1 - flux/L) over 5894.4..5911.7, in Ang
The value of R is 2.47 Ang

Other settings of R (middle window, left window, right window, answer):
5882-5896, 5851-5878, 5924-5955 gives 1.7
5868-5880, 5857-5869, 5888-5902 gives -1.9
